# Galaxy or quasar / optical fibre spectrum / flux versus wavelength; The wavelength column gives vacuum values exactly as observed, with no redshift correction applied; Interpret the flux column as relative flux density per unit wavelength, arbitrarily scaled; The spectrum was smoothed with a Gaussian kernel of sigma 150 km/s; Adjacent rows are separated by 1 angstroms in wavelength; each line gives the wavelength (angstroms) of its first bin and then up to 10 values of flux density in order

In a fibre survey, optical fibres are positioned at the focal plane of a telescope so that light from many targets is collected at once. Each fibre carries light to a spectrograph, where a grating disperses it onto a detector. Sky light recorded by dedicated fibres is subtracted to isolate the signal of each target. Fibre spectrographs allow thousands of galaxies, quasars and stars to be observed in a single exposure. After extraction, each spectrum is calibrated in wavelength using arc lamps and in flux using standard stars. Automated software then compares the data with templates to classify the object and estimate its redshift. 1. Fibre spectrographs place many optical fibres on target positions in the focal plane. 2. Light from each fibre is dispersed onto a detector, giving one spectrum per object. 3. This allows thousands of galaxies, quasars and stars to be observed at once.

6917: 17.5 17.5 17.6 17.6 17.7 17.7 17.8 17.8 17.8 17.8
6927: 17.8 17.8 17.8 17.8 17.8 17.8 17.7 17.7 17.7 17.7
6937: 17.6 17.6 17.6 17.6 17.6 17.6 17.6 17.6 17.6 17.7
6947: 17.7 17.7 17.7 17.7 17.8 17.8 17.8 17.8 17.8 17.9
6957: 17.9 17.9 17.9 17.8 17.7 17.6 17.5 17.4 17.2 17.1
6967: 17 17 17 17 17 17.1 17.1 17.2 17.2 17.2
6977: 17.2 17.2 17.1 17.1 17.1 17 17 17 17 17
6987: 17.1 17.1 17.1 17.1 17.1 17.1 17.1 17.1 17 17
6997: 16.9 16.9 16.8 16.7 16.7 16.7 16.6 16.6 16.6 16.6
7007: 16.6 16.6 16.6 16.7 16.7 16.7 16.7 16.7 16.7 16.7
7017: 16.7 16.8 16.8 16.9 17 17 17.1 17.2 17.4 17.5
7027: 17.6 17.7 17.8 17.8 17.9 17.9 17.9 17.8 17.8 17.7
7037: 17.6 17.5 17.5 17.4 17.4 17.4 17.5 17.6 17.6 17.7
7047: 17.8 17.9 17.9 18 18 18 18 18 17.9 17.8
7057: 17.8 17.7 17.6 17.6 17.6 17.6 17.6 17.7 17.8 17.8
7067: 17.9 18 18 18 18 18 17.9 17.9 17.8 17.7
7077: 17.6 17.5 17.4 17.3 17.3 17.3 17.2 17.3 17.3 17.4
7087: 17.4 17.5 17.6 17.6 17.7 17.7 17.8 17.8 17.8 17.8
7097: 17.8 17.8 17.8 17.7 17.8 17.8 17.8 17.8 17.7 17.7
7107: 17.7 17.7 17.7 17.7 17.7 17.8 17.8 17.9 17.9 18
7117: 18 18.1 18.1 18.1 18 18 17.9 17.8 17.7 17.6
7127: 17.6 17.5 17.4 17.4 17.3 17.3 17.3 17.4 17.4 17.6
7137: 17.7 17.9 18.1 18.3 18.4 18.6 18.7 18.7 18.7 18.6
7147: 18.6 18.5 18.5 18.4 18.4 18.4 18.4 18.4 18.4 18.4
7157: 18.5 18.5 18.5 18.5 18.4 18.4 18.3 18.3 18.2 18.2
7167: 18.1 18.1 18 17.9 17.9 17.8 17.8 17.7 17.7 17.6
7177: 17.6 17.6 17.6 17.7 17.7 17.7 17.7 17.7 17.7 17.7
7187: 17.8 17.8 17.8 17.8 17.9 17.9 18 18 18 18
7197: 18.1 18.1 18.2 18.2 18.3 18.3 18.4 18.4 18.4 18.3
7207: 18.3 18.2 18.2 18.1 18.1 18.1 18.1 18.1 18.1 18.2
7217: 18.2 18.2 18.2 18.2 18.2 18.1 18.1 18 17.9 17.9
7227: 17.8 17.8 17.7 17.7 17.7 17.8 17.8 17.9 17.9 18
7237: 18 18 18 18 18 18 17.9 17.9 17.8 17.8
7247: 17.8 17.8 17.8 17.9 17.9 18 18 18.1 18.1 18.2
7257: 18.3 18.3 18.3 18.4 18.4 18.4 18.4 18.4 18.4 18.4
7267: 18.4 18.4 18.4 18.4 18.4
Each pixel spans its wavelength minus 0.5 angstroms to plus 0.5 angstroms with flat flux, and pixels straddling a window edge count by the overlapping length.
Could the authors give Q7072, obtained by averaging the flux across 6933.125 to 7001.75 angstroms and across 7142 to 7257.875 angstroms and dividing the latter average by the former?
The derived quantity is 1.04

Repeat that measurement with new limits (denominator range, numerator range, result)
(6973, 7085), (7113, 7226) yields 1.04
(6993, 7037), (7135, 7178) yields 1.07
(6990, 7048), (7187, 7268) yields 1.05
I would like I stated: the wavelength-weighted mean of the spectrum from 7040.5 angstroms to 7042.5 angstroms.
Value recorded 17.4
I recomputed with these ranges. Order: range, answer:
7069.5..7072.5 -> 18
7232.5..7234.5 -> 17.9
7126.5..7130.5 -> 17.5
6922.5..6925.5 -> 17.8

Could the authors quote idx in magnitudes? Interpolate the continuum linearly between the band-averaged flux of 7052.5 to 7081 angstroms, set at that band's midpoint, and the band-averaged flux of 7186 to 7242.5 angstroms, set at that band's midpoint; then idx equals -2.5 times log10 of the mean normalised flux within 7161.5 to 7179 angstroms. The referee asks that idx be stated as 0.00 mag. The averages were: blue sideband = 17.8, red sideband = 18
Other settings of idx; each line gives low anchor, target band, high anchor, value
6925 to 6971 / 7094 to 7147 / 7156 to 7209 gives 0.00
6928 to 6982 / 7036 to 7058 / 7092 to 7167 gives 0.00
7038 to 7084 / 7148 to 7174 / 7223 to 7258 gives -0.03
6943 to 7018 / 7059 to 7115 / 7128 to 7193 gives 0.00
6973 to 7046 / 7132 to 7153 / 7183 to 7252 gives -0.03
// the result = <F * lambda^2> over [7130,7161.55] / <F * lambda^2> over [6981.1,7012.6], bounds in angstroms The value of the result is 1.1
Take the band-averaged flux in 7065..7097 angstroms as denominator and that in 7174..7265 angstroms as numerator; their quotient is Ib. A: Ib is 1.02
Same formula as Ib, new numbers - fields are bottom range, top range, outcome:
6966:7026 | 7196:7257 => 1.07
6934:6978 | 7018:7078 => 1.01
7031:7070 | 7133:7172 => 1.03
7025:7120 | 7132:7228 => 1.02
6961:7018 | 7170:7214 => 1.06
